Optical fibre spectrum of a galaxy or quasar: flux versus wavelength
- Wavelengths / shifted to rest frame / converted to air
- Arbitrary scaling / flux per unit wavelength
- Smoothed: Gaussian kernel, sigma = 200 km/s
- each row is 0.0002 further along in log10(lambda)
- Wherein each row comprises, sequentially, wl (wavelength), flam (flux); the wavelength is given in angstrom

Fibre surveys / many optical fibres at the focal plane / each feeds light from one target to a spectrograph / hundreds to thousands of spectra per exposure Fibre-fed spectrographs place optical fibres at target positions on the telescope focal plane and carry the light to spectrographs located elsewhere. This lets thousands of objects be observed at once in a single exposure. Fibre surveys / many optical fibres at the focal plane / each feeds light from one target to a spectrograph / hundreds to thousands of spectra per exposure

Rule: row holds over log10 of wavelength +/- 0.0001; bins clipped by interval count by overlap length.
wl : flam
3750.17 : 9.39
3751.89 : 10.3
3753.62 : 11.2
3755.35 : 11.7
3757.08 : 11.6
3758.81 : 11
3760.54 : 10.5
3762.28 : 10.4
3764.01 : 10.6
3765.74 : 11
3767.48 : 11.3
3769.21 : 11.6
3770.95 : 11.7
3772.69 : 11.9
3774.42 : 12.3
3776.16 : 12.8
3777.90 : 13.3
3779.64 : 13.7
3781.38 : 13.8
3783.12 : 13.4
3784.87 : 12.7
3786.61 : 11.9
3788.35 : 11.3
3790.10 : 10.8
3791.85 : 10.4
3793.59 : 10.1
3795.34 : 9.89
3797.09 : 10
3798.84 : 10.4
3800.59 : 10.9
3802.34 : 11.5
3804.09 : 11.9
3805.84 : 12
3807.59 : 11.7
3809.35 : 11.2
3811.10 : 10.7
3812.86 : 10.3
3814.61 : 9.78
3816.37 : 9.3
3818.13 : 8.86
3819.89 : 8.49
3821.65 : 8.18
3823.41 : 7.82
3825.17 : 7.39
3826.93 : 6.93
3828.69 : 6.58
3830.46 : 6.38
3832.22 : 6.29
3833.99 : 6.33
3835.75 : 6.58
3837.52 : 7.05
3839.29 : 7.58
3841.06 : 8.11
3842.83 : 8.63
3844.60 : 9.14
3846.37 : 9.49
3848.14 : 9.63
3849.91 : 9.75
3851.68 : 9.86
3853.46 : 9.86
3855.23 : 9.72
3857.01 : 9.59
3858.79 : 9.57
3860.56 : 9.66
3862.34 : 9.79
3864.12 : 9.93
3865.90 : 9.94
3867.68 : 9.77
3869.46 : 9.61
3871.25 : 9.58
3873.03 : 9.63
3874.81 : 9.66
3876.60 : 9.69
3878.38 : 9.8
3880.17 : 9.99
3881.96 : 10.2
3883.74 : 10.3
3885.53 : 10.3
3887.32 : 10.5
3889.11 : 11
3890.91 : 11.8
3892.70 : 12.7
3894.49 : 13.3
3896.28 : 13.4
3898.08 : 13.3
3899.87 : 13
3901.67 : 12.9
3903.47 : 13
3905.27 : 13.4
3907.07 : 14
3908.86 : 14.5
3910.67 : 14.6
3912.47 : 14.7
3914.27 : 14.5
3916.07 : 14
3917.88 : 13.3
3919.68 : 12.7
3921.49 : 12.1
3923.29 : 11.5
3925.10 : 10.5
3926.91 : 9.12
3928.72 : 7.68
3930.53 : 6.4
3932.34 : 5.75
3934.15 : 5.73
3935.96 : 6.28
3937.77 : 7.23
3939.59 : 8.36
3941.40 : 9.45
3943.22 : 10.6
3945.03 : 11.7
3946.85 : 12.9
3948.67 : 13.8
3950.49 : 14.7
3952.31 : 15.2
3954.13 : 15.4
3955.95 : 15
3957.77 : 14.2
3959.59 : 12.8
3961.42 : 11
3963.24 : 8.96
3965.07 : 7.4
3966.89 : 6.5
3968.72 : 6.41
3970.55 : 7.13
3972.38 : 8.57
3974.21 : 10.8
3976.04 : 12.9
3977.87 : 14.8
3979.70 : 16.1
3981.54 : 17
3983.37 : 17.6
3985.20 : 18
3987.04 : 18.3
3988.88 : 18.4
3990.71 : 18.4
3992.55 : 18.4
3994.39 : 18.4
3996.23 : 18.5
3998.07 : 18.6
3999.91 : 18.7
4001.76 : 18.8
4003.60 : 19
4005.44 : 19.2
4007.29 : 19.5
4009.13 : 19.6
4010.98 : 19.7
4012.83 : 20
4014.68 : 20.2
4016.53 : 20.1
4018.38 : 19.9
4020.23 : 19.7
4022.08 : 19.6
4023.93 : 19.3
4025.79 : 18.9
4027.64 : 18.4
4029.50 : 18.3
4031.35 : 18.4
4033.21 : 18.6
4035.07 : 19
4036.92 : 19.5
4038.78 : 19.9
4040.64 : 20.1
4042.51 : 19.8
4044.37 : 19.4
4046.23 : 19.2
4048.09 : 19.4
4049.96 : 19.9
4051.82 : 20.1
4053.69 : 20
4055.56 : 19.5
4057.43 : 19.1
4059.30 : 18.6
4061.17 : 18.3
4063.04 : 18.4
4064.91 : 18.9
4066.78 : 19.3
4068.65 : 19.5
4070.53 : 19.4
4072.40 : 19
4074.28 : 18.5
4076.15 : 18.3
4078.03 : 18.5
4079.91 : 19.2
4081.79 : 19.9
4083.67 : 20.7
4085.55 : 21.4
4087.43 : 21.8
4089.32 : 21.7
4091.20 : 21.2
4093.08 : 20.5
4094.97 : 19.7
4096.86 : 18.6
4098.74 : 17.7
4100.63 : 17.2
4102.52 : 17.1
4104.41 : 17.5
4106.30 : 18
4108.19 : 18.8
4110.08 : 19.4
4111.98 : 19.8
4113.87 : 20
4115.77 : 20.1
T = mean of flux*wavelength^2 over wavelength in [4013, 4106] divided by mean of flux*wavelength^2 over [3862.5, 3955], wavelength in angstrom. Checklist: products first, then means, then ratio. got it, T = 1.86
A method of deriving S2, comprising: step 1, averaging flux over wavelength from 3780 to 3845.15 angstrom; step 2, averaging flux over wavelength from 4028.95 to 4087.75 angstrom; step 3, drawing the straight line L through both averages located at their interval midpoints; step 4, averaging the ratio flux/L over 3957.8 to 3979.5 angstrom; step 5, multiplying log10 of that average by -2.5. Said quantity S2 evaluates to 0.482 mag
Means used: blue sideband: 9.6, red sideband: 19.4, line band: 10.1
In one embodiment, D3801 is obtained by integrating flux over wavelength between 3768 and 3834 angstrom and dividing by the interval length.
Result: 10.4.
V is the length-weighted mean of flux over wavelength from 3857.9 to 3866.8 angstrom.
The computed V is 9.78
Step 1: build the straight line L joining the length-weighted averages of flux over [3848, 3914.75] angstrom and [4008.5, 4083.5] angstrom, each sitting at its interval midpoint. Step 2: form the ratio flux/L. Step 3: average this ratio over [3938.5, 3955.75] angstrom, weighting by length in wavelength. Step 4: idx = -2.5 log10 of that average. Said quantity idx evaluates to 0.16 mag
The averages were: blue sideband 11.2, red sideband 19.3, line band 12.5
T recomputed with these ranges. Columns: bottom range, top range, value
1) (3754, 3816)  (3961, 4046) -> 1.67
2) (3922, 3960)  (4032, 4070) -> 1.91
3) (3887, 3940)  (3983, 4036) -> 1.75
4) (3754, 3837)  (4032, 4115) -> 2.15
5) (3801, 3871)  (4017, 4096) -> 2.39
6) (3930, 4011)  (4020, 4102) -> 1.49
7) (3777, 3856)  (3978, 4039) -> 2.13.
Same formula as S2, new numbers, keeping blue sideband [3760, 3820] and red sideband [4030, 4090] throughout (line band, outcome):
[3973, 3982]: 0.21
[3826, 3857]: 0.49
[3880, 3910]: 0.18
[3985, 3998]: -0.06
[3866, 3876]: 0.38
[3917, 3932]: 0.44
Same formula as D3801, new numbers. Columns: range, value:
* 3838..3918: 11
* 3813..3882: 8.83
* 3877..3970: 11.3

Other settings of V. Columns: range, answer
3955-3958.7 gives 14.6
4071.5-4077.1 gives 18.6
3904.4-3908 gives 13.7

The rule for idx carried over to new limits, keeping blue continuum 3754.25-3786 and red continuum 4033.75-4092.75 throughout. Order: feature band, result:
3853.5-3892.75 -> 0.41 mag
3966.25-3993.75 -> 0.24 mag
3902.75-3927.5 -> 0.20 mag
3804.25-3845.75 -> 0.48 mag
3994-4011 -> -0.06 mag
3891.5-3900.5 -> 0.16 mag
